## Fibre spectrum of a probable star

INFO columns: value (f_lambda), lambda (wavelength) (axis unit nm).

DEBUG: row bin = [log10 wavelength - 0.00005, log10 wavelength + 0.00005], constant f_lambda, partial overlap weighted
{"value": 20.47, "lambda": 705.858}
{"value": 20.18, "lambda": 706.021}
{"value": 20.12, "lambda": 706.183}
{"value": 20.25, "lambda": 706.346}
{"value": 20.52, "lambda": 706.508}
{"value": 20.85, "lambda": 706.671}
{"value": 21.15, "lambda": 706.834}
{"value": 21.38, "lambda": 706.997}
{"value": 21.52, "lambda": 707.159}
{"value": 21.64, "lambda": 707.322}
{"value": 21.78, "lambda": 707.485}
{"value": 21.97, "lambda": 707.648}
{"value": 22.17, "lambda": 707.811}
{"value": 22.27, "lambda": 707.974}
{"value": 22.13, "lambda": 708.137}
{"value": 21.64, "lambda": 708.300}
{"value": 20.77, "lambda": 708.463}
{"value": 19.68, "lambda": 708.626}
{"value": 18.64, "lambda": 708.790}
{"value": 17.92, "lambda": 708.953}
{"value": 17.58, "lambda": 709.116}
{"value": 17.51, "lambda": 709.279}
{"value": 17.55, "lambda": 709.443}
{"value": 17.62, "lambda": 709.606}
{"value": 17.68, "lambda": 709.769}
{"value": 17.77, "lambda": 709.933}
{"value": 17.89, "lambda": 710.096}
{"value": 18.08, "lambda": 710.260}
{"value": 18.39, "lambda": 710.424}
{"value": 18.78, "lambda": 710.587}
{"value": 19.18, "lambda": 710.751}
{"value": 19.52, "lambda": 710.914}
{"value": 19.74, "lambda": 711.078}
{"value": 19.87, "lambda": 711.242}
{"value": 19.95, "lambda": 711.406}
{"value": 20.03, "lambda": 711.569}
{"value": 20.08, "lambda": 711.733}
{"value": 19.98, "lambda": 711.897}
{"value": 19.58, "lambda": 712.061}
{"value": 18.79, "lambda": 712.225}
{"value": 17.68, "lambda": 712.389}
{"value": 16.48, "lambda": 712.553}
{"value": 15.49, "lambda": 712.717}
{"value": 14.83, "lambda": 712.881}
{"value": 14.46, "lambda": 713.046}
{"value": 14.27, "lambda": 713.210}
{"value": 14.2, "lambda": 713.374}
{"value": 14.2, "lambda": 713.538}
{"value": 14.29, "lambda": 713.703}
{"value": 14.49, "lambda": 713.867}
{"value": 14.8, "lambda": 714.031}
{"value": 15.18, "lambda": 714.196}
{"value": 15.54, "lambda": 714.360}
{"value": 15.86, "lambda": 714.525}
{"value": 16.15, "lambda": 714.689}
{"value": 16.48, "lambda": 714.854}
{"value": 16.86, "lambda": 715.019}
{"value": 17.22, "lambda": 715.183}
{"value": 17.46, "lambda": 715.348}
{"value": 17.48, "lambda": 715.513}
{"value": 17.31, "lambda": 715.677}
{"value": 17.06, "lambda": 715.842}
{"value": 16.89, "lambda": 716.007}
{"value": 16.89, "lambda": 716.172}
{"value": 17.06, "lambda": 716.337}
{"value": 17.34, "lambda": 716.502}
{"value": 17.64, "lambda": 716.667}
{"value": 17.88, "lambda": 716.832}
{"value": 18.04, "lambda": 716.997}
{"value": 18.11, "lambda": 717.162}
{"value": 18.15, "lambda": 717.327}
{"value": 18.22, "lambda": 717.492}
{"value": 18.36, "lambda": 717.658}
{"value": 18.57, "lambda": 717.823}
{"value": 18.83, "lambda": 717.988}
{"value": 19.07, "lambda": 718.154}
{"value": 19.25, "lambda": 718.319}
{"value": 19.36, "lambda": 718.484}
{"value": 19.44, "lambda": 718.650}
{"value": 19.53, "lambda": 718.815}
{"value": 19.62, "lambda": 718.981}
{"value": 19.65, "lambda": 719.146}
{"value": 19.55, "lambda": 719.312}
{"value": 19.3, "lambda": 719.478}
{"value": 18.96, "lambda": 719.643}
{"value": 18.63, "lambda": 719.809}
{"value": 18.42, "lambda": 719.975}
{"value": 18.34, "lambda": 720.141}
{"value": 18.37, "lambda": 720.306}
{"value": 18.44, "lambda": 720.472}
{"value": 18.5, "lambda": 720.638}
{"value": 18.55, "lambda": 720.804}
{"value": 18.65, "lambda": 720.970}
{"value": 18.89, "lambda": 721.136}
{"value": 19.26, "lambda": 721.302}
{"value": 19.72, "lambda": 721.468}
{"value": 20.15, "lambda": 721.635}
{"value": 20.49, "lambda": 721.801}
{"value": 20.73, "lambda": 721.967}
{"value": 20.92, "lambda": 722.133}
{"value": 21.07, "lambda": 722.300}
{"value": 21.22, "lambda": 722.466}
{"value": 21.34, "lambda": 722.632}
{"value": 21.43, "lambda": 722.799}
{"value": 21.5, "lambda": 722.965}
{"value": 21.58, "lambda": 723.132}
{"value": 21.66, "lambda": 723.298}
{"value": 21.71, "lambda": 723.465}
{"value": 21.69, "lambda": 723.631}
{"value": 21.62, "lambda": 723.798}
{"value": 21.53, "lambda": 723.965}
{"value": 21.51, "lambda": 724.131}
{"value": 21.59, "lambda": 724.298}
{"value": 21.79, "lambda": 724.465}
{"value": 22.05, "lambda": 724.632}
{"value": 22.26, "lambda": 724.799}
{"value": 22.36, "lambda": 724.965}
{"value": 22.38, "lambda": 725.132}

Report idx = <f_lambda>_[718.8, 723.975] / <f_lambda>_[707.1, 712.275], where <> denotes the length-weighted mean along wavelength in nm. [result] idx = 1.0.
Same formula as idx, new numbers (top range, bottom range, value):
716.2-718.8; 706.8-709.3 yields 0.89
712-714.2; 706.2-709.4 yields 0.76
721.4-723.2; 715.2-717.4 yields 1.20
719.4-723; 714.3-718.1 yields 1.13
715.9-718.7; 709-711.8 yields 0.97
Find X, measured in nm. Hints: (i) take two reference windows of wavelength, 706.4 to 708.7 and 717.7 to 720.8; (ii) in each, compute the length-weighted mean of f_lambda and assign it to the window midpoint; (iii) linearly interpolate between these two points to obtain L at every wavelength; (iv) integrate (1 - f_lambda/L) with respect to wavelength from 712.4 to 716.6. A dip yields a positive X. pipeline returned 0.84 nm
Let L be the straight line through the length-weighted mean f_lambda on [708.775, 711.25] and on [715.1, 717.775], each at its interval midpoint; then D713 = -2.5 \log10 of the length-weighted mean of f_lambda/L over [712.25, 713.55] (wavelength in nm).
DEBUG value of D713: 0.17 mag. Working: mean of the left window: 18.3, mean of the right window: 17.6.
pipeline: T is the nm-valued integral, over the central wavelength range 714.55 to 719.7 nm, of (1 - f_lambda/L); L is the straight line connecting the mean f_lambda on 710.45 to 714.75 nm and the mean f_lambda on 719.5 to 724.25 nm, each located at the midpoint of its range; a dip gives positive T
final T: 0.14 nm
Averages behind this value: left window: 17.1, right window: 20.2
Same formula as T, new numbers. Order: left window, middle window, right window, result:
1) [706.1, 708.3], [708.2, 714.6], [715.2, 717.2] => 0.64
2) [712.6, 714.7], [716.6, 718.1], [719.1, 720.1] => -0.07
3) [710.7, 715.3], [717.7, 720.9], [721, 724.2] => 0.10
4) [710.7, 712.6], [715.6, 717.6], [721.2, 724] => 0.25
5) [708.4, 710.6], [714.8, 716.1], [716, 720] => 0.09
